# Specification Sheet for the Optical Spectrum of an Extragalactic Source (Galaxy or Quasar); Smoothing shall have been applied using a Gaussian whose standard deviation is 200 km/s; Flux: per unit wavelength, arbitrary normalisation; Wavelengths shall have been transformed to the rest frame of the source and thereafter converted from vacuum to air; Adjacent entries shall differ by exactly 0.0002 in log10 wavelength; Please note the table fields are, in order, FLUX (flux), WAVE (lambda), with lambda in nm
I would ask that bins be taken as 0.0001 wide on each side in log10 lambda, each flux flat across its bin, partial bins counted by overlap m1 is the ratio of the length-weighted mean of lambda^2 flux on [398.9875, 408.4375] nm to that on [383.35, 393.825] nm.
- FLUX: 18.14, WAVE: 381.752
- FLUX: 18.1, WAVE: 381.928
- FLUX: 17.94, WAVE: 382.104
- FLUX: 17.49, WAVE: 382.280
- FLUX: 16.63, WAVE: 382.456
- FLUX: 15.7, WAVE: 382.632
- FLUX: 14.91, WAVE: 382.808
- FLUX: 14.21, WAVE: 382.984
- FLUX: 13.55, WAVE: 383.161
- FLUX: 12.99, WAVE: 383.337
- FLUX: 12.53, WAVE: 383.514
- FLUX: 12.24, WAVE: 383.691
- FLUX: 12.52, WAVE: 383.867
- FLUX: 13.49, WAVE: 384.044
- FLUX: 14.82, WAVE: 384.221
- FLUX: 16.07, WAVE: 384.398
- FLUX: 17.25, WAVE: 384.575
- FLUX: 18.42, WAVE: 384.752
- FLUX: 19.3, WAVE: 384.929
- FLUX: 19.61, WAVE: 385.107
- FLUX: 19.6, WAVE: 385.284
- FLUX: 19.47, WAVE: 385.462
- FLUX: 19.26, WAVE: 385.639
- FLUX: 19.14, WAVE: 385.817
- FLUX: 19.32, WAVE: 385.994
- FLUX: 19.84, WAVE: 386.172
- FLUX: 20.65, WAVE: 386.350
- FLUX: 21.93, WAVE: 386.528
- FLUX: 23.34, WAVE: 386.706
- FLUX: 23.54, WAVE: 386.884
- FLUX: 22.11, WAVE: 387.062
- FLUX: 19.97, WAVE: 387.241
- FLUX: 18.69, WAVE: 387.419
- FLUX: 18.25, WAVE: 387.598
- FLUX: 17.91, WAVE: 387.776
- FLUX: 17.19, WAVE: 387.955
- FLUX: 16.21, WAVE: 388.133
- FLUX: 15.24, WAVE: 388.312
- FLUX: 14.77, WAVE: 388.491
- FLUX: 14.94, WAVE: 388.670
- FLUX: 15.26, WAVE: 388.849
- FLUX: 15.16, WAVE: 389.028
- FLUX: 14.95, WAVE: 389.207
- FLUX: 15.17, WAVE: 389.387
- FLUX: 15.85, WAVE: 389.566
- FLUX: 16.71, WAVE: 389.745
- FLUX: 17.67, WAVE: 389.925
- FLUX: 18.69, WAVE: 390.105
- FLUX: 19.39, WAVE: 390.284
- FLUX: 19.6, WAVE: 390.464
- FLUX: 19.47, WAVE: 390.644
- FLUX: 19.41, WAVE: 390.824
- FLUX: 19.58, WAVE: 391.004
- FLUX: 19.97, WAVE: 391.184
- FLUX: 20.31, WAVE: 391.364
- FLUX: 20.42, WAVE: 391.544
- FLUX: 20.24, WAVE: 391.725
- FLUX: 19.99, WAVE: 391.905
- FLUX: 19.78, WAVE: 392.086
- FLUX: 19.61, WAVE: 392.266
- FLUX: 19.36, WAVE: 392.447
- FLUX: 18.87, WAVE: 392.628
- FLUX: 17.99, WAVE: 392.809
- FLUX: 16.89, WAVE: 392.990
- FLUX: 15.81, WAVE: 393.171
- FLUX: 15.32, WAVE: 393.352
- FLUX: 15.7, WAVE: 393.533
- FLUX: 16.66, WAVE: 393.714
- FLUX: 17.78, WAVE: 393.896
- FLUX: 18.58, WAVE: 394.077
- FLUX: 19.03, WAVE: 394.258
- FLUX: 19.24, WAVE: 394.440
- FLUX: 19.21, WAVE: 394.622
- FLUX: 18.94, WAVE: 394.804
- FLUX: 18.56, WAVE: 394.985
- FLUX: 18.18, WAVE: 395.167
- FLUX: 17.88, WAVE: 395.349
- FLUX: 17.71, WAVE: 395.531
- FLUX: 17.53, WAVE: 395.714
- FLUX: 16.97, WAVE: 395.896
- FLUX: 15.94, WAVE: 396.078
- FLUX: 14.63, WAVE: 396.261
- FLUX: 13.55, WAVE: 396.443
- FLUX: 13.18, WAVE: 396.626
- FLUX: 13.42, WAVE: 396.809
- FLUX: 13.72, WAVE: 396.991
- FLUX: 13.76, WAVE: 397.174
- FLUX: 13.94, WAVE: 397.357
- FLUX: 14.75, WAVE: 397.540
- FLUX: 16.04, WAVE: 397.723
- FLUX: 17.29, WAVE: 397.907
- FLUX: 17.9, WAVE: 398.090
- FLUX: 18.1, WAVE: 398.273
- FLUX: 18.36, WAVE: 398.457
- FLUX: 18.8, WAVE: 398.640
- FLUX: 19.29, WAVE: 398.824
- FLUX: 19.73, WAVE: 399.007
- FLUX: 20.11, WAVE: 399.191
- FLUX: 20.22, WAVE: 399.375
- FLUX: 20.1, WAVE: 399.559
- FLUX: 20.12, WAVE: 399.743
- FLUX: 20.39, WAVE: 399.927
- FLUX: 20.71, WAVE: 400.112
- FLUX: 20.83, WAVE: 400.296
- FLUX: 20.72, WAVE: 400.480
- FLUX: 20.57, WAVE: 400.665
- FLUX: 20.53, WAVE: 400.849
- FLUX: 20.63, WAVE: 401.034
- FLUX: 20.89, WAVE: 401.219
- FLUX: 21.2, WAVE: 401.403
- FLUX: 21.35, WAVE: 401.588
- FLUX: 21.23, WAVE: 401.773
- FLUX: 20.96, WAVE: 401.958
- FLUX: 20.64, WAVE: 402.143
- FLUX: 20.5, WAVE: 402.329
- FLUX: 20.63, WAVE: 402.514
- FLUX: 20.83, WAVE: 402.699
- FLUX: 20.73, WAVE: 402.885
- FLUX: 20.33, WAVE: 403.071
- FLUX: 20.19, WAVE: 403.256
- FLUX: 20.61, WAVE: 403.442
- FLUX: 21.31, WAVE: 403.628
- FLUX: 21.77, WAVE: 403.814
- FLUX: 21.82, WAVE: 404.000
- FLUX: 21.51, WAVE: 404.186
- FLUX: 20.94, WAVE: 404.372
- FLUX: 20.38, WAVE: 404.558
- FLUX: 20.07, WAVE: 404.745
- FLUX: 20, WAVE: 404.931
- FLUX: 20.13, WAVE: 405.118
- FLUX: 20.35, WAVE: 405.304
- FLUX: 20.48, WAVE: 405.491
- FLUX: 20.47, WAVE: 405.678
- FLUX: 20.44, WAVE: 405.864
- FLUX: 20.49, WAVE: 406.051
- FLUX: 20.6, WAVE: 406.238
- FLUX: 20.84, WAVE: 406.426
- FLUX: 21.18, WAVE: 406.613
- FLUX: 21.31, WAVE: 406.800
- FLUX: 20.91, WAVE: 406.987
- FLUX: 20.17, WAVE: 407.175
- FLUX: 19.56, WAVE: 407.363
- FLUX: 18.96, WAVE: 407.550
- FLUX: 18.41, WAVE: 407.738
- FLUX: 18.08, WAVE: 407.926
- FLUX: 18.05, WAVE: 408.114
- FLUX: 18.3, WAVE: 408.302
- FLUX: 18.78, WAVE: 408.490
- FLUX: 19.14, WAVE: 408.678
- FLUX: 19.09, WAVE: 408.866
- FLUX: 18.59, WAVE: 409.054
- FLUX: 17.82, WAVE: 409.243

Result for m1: 1.23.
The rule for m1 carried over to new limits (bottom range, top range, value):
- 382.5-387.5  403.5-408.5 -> 1.27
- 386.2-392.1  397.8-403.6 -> 1.15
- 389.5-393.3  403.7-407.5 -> 1.18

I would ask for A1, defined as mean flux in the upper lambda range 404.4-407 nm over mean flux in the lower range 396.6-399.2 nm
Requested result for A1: 1.2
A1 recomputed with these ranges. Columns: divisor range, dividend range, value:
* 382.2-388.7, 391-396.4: 1.04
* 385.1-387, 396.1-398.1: 0.71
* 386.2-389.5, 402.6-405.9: 1.14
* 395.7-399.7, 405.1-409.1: 1.18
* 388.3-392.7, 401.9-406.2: 1.14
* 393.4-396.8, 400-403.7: 1.22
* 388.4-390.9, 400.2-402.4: 1.23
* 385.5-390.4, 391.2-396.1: 1.00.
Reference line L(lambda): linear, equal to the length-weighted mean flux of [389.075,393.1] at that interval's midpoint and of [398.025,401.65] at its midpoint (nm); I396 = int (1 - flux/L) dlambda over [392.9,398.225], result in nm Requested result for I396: 0.776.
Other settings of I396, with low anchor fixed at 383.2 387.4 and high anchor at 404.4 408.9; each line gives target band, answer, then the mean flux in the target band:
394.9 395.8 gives 0.046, 18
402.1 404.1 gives -0.131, 20.9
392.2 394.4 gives 0.131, 17.6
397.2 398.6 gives 0.188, 16.6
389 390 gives 0.136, 15.9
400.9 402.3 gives -0.108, 20.9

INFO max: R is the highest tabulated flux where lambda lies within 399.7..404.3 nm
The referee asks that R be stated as 21.82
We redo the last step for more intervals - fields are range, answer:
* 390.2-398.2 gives 20.42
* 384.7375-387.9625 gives 23.54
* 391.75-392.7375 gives 19.99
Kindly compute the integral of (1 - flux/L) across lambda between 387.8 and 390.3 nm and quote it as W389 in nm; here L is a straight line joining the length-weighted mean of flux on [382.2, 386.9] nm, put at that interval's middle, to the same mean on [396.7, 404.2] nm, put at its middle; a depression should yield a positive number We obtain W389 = 0.23 nm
